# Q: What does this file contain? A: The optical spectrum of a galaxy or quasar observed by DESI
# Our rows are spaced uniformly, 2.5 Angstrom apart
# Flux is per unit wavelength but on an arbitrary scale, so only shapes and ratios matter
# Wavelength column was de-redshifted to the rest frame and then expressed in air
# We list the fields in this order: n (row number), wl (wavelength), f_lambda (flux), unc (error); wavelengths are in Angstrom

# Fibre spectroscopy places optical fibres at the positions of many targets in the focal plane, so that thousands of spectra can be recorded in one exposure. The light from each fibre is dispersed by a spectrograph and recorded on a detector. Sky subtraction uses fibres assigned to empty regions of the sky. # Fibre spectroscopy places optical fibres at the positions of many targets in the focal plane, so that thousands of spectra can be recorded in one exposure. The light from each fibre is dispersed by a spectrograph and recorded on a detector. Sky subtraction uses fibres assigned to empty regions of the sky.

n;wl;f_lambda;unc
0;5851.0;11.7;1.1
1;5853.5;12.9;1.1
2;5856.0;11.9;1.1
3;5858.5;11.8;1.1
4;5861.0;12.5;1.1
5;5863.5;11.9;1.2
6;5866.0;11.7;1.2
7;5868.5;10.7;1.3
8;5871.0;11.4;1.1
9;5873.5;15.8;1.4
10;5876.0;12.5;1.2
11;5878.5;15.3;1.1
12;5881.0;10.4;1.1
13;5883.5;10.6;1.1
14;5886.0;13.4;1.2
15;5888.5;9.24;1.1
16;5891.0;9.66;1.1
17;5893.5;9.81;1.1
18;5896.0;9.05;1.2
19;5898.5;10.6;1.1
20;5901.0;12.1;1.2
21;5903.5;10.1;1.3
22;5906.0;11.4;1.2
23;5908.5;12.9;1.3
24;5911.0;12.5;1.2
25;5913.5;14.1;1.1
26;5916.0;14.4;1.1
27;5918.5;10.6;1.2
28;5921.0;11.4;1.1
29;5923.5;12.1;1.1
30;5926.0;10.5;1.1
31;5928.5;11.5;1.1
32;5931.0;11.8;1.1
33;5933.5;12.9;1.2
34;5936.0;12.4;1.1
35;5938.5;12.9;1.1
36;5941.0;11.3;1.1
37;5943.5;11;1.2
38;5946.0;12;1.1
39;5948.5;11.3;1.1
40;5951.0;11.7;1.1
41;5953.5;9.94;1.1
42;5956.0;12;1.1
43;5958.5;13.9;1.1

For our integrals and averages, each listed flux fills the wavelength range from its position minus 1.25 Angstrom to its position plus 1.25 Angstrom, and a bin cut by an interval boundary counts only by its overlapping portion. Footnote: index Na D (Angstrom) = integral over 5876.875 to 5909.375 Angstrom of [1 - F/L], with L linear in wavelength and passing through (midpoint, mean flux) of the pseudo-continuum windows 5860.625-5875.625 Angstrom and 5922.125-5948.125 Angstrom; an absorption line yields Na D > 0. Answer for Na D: 2.8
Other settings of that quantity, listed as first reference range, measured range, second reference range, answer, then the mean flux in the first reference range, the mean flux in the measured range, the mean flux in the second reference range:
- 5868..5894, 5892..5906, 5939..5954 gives 1.5 Angstrom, 11.8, 10.4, 11.4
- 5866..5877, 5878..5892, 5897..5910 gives 0.9 Angstrom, 12.5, 11.3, 11.4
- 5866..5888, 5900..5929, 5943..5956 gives -0.4 Angstrom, 12.4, 12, 11.3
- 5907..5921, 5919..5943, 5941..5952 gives 0.5 Angstrom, 12.7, 11.8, 11.5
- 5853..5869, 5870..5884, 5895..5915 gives -1.1 Angstrom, 11.9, 12.8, 11.7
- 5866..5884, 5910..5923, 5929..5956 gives -0.6 Angstrom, 12.4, 12.6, 11.7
